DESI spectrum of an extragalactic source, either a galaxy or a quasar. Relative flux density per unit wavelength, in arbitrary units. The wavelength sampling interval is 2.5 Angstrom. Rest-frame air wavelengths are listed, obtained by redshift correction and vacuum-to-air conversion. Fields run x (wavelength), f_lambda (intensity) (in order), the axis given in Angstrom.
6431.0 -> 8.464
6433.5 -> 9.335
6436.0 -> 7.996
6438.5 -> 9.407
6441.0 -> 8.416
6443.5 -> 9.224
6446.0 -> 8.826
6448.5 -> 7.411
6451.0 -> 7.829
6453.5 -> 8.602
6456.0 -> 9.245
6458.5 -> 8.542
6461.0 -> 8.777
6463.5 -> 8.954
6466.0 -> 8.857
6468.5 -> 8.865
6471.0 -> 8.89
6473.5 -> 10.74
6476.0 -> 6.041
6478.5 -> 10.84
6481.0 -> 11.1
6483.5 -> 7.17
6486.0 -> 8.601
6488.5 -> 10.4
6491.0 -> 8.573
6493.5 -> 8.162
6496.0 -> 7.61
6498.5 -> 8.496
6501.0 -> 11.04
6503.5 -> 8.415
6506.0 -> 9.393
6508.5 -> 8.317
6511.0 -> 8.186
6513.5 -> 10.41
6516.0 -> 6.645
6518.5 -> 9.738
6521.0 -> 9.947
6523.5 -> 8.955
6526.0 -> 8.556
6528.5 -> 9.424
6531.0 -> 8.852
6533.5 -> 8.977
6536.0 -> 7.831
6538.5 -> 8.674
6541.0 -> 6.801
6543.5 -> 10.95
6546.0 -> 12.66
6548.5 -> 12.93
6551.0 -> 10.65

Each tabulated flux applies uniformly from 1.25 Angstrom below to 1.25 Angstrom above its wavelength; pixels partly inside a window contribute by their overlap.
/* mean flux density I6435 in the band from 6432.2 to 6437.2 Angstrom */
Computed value 8.67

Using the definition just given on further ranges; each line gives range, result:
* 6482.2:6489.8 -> 8.74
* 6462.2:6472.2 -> 8.89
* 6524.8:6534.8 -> 8.95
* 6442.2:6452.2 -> 8.33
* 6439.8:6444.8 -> 8.82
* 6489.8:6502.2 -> 8.77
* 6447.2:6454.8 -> 7.96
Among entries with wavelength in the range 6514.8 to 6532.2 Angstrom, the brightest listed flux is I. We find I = 9.947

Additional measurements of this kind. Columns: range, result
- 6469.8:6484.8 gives 11.1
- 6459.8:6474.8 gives 10.74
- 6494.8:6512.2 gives 11.04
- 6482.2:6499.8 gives 10.4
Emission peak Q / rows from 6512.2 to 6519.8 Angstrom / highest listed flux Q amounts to 10.41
